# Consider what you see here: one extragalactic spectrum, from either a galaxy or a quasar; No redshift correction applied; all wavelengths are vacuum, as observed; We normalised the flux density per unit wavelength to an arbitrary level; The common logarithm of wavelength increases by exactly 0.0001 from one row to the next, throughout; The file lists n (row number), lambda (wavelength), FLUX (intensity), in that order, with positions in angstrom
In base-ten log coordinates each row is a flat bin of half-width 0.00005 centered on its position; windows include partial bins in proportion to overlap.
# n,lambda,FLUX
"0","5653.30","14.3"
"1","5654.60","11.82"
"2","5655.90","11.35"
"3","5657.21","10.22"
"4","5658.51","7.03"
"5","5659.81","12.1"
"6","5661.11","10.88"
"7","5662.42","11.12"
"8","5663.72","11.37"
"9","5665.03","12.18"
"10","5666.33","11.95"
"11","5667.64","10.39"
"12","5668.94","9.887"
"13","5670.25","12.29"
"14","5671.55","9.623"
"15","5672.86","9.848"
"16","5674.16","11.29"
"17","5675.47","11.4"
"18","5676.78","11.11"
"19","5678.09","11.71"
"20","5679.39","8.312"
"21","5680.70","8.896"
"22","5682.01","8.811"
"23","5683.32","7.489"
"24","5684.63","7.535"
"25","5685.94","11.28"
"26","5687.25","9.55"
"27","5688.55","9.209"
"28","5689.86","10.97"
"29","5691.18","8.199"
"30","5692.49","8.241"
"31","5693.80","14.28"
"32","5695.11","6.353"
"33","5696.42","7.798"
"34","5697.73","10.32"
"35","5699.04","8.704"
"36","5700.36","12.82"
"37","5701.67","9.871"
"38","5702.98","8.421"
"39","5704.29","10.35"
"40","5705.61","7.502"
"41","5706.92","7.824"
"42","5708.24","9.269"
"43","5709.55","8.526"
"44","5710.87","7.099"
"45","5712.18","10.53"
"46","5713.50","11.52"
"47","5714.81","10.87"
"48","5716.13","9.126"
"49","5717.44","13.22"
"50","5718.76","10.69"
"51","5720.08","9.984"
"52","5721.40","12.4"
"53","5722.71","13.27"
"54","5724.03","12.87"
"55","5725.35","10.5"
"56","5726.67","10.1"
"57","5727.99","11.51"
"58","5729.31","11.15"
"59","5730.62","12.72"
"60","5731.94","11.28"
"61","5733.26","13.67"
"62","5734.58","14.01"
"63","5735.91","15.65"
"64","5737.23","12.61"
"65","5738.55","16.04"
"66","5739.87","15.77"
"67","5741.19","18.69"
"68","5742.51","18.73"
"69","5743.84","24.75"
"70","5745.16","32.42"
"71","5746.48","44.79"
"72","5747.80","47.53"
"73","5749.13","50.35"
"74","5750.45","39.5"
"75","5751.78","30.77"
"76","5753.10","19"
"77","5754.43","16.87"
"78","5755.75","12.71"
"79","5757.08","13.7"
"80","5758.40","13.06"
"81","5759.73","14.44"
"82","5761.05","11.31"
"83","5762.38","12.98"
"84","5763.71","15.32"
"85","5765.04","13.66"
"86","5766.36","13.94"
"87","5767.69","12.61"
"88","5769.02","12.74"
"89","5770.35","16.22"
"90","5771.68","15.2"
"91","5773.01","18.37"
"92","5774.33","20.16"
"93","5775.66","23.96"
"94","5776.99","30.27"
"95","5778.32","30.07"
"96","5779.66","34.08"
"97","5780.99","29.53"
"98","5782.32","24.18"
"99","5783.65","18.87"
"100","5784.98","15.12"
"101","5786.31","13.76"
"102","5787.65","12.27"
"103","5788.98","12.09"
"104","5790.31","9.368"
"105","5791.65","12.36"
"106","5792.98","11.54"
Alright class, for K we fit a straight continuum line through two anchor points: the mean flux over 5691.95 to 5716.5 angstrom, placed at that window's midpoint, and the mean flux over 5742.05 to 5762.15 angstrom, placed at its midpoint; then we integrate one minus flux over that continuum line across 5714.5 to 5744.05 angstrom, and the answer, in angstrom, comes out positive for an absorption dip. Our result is 7.7 angstrom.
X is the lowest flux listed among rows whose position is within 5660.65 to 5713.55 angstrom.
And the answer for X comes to 6.353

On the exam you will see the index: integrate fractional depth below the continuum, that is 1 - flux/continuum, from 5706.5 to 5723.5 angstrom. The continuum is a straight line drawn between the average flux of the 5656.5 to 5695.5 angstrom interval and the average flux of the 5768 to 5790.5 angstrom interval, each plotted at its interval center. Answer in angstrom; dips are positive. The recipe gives 4.3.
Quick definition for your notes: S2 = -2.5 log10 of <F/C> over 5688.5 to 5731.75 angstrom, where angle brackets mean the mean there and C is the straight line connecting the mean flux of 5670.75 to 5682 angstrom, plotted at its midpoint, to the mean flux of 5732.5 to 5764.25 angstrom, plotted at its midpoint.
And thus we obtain 0.46 mag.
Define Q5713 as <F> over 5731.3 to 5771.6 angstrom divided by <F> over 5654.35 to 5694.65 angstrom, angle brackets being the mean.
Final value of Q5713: 1.95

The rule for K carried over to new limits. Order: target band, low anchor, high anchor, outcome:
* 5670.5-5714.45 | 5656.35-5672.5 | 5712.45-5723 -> 5.8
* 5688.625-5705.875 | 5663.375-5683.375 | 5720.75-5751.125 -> 5.7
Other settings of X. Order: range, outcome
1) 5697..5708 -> 7.502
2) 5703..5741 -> 7.099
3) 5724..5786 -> 10.1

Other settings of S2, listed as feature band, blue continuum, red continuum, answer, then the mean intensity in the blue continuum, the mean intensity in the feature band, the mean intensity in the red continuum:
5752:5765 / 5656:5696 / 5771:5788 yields 0.30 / 10.1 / 14.9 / 22.2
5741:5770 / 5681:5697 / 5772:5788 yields -0.20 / 9.14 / 22.2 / 22.6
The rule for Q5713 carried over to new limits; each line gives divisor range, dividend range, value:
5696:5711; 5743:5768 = 2.55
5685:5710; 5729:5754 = 2.52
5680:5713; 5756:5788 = 1.97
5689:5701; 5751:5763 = 1.68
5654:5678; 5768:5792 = 1.78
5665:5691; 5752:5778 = 1.64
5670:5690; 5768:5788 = 2.12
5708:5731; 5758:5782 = 1.74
